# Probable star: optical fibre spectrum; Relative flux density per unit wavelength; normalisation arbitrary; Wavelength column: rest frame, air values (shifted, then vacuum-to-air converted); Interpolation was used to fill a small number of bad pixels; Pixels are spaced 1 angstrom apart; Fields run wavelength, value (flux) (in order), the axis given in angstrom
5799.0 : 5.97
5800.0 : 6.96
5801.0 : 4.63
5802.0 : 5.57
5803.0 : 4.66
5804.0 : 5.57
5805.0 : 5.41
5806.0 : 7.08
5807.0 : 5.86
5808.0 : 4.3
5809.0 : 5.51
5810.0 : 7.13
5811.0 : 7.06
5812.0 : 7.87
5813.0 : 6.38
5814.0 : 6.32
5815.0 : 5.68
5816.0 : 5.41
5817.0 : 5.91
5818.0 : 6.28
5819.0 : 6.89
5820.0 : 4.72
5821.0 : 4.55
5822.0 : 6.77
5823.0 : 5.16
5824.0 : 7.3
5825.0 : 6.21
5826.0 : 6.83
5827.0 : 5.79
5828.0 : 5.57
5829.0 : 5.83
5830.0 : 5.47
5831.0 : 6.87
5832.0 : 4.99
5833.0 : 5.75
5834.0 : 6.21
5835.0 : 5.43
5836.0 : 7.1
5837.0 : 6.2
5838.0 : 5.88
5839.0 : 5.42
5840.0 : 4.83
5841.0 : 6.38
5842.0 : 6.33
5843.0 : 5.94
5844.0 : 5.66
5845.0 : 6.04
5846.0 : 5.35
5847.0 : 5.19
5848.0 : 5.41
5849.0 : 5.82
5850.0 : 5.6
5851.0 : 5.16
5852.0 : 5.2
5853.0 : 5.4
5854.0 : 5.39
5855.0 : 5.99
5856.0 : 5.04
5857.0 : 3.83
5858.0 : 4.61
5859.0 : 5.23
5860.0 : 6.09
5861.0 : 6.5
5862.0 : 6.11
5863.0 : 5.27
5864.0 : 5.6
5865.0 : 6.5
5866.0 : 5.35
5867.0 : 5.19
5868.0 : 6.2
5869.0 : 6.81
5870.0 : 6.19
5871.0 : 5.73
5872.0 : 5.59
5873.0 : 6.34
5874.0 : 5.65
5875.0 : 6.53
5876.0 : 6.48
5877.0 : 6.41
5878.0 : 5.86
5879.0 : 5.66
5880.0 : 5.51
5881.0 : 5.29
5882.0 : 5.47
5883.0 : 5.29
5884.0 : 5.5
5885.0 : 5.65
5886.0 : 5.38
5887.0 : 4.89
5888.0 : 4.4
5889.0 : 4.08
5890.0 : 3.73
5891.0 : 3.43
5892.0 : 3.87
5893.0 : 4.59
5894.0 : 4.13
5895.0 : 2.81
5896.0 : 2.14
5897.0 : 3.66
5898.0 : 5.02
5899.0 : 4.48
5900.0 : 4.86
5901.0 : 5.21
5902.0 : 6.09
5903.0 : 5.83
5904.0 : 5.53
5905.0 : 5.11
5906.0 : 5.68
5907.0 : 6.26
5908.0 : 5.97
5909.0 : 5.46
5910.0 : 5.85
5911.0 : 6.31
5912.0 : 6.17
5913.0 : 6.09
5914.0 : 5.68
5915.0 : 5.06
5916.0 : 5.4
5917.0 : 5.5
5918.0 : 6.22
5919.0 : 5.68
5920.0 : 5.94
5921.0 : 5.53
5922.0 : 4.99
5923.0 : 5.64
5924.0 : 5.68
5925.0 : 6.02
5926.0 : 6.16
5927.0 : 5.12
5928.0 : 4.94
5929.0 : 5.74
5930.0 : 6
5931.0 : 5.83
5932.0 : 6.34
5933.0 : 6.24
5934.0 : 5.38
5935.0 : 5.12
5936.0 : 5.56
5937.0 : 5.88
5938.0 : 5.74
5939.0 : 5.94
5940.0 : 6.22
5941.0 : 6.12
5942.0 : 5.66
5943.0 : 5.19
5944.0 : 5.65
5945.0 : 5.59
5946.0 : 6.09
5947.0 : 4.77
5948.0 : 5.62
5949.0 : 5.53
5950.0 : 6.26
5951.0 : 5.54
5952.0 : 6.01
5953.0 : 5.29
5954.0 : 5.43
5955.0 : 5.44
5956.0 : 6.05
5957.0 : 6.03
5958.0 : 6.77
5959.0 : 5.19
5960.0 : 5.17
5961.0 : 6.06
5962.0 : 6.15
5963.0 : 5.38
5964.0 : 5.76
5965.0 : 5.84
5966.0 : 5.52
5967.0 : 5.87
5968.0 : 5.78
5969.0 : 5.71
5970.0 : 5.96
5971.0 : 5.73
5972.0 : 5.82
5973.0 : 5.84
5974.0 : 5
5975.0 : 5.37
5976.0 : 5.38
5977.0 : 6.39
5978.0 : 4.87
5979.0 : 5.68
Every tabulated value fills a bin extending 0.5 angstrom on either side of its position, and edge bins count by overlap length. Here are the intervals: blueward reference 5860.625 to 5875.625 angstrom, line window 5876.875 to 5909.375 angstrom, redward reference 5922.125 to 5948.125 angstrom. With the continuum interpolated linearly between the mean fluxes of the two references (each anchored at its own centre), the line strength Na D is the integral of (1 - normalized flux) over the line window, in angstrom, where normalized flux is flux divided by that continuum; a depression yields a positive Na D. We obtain 5.2 angstrom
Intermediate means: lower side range 5.97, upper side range 5.69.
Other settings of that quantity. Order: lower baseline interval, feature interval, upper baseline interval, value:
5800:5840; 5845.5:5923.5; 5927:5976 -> 6.1 angstrom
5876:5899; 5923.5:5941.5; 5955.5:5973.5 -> -1.4 angstrom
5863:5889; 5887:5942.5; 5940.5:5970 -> 3.9 angstrom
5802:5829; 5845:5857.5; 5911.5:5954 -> 1.3 angstrom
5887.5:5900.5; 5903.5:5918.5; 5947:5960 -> -4.4 angstrom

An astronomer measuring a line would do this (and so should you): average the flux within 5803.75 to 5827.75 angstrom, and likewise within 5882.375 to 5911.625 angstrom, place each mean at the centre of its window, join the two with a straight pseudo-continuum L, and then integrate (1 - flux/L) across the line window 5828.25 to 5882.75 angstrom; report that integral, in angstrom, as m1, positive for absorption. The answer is -2.5 angstrom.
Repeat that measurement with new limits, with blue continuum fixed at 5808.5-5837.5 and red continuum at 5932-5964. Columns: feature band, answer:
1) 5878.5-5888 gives 0.92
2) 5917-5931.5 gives 0.31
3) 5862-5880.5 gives 0.06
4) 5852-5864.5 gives 1.22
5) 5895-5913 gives 1.93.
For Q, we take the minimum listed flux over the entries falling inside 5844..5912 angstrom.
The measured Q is 2.14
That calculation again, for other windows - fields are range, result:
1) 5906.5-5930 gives 4.94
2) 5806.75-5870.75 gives 3.83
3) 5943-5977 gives 4.77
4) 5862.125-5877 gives 5.19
